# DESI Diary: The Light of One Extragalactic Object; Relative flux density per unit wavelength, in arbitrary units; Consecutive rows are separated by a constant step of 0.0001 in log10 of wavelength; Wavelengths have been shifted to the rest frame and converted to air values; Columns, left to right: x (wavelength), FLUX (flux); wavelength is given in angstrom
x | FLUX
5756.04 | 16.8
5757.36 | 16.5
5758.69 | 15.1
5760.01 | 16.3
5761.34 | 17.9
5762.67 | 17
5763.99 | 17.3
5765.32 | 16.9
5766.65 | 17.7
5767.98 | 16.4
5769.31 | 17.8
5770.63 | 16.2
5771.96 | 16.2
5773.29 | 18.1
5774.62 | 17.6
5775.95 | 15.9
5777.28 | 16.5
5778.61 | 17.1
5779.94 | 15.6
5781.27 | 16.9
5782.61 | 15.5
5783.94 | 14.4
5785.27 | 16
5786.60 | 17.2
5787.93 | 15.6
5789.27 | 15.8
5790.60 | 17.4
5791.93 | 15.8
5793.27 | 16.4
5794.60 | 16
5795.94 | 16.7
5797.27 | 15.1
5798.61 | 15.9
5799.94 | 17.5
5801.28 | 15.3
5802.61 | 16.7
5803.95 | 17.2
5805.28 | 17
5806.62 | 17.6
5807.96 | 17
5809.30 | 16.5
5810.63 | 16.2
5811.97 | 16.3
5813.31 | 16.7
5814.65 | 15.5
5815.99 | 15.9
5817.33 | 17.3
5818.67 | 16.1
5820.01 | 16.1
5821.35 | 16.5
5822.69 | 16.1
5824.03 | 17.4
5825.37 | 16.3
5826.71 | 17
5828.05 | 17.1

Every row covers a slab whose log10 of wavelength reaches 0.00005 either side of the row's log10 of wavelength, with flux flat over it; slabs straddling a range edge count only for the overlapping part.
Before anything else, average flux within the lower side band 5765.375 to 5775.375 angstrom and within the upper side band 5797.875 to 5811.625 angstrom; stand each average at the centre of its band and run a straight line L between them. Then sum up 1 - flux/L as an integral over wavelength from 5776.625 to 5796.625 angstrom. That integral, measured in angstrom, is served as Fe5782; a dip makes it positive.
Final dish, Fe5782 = 0.8 angstrom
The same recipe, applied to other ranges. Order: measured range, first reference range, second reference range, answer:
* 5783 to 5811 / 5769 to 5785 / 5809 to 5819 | 0.1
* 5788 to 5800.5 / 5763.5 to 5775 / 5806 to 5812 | 0.5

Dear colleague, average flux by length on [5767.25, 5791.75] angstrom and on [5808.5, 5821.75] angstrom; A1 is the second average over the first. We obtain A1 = 1.0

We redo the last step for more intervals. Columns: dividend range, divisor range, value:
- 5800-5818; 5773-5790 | 1.02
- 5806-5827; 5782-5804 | 1.02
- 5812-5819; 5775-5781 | 0.99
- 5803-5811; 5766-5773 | 1.00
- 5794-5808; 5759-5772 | 0.97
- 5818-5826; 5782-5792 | 1.03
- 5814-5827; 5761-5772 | 0.96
